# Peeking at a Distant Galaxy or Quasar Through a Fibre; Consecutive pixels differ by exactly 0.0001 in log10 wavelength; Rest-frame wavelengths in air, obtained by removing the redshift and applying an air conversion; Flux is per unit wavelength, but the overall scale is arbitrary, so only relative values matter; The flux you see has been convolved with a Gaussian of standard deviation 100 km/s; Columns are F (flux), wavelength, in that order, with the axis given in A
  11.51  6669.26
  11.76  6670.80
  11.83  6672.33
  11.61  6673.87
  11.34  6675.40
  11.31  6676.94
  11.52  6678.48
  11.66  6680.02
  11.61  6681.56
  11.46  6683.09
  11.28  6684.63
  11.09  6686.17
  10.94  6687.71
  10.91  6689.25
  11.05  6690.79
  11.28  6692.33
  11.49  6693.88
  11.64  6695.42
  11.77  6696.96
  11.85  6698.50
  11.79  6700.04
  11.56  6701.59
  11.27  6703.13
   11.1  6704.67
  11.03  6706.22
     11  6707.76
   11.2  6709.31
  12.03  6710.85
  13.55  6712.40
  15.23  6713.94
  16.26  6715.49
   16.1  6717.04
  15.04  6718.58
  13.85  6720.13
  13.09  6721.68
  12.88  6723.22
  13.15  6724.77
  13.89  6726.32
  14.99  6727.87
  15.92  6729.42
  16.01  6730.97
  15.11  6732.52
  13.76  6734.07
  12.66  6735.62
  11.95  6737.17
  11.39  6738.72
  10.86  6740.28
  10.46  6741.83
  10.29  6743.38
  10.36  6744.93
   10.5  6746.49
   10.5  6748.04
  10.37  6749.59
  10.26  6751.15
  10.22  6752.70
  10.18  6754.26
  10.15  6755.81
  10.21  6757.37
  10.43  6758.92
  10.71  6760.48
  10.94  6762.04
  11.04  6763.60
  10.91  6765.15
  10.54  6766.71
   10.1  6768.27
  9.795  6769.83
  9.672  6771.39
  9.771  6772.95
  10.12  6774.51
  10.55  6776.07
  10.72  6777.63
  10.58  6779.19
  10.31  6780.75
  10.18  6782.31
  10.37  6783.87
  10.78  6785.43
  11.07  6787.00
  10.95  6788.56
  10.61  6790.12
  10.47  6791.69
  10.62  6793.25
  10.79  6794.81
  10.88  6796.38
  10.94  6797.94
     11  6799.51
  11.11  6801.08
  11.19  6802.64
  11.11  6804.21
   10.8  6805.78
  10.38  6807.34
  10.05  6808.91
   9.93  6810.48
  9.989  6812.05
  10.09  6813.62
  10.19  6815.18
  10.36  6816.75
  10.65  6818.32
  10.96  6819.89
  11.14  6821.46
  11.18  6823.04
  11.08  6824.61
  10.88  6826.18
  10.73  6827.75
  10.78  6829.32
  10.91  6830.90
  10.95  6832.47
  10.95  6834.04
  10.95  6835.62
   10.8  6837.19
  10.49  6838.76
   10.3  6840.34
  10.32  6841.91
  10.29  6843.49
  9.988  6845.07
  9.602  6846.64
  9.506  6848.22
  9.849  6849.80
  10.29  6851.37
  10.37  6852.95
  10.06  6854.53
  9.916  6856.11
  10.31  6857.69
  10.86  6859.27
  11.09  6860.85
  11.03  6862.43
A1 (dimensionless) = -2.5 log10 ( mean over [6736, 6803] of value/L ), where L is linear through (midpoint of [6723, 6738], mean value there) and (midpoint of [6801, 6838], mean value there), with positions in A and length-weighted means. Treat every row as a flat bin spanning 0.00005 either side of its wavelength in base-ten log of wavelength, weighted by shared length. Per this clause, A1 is 0.18 mag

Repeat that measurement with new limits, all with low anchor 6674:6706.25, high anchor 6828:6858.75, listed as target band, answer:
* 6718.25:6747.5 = -0.16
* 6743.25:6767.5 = 0.05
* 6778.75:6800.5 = 0.00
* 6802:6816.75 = 0.02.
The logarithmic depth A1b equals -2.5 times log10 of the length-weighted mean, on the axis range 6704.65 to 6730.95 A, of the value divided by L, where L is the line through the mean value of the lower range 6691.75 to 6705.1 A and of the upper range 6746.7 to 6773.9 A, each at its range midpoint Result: -0.22 mag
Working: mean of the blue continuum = 11.5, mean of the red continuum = 10.3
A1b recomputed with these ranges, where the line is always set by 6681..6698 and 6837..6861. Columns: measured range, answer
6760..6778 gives 0.04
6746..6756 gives 0.06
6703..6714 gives -0.07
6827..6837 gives -0.06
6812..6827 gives -0.03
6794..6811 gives -0.02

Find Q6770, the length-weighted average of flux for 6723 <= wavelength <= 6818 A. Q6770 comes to 11.1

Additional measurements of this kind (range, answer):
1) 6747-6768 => 10.5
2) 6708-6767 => 12.3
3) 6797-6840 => 10.7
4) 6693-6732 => 13.1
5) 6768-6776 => 9.93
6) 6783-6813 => 10.7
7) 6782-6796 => 10.7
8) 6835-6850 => 10.2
